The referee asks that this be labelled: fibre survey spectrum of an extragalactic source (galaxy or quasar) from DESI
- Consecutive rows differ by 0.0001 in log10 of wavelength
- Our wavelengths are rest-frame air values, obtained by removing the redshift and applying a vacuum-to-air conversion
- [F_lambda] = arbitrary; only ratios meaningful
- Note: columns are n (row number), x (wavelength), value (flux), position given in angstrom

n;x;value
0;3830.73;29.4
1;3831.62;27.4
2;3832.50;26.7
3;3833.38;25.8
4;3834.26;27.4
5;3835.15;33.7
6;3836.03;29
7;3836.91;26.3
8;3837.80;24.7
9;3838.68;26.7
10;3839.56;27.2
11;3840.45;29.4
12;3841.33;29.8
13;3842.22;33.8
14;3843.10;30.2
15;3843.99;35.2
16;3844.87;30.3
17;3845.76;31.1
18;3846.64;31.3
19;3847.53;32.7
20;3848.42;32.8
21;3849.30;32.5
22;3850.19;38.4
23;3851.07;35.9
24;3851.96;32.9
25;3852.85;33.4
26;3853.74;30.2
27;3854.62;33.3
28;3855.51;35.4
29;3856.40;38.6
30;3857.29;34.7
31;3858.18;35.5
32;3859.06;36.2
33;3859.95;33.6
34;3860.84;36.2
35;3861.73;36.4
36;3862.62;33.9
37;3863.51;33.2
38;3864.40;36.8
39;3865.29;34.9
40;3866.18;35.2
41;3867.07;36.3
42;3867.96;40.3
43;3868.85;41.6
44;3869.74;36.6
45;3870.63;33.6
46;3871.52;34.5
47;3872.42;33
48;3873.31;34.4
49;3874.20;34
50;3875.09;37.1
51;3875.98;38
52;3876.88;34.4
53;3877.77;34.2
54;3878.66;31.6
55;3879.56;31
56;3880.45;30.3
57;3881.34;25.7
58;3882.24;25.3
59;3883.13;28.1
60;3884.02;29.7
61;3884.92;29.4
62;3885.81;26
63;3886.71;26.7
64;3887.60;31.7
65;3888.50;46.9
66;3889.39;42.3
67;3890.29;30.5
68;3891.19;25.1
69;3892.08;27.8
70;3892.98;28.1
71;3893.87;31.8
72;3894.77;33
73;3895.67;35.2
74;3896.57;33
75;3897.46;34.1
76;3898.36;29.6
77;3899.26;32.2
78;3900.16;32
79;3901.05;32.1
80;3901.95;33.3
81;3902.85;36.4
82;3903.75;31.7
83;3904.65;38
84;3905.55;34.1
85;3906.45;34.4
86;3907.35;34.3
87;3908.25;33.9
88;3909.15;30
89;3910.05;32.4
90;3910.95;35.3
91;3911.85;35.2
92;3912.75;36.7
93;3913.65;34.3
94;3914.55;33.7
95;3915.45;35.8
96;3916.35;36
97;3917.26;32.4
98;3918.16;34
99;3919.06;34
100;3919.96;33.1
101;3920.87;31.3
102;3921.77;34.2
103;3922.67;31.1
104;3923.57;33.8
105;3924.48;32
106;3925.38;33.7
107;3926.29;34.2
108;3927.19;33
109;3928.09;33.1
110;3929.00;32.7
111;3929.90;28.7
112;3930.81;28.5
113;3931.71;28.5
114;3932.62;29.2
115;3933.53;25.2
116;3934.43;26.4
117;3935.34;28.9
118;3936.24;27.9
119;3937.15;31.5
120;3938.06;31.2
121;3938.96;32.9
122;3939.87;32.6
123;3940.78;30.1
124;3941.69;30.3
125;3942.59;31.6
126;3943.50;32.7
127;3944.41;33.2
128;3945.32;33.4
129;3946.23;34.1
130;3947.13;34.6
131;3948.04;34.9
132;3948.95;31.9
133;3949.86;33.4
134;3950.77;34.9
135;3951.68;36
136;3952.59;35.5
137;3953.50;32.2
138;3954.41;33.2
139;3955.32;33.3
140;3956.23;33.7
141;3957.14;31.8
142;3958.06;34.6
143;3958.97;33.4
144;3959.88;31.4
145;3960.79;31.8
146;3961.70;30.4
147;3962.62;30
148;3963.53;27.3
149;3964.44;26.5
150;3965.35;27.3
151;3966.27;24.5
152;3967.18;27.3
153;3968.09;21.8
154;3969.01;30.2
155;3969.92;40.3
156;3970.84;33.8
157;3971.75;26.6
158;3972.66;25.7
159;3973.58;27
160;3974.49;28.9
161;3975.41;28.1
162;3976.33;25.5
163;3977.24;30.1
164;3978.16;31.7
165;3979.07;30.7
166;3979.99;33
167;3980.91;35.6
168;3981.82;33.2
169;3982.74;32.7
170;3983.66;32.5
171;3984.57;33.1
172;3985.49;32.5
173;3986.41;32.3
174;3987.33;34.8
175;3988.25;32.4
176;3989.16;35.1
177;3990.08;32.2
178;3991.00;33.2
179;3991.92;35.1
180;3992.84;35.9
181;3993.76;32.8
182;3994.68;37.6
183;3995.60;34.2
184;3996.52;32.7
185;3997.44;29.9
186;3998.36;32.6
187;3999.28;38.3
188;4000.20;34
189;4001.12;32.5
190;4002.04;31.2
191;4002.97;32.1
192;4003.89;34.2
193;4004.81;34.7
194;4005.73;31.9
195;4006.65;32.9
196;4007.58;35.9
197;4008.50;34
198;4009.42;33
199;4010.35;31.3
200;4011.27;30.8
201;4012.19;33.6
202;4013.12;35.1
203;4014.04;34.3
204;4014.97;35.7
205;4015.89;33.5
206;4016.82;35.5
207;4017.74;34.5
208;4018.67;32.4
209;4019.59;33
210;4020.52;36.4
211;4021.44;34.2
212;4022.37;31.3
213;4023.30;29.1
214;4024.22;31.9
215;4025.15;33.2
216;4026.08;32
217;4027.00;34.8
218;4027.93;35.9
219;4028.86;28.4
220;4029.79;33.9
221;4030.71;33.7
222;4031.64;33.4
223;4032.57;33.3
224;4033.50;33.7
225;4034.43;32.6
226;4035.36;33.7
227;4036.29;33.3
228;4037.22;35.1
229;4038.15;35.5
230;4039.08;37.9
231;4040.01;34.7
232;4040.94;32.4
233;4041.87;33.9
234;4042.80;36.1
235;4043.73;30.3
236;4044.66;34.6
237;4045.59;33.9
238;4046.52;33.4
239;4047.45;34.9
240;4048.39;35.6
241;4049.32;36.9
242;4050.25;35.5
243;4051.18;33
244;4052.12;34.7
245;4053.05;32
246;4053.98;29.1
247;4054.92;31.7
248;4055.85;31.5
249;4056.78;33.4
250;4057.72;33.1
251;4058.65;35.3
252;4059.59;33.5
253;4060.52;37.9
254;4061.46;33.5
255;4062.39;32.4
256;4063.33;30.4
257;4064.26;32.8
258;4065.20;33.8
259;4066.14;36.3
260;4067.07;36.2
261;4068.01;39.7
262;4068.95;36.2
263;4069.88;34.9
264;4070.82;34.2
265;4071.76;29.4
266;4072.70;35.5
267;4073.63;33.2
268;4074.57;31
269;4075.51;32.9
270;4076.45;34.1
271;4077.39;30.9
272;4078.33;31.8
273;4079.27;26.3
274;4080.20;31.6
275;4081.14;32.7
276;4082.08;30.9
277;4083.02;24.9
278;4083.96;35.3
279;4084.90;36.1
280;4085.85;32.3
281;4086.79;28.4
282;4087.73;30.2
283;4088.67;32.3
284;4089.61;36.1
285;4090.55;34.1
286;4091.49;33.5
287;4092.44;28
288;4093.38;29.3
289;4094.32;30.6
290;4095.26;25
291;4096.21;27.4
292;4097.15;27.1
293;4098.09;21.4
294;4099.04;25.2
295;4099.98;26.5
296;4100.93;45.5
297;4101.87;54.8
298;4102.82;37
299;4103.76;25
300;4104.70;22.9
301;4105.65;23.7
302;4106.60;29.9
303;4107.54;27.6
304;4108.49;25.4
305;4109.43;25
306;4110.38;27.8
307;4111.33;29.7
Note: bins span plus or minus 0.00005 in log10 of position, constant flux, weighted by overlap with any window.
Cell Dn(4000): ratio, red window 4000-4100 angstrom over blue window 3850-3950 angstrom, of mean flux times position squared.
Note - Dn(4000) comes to 1.07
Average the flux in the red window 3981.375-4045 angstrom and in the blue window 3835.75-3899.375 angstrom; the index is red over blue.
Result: 1.0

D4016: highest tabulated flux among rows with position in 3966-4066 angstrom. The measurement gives 40.3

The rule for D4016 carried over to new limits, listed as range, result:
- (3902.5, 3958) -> 38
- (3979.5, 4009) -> 38.3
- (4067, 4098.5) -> 39.7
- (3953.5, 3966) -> 34.6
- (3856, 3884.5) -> 41.6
